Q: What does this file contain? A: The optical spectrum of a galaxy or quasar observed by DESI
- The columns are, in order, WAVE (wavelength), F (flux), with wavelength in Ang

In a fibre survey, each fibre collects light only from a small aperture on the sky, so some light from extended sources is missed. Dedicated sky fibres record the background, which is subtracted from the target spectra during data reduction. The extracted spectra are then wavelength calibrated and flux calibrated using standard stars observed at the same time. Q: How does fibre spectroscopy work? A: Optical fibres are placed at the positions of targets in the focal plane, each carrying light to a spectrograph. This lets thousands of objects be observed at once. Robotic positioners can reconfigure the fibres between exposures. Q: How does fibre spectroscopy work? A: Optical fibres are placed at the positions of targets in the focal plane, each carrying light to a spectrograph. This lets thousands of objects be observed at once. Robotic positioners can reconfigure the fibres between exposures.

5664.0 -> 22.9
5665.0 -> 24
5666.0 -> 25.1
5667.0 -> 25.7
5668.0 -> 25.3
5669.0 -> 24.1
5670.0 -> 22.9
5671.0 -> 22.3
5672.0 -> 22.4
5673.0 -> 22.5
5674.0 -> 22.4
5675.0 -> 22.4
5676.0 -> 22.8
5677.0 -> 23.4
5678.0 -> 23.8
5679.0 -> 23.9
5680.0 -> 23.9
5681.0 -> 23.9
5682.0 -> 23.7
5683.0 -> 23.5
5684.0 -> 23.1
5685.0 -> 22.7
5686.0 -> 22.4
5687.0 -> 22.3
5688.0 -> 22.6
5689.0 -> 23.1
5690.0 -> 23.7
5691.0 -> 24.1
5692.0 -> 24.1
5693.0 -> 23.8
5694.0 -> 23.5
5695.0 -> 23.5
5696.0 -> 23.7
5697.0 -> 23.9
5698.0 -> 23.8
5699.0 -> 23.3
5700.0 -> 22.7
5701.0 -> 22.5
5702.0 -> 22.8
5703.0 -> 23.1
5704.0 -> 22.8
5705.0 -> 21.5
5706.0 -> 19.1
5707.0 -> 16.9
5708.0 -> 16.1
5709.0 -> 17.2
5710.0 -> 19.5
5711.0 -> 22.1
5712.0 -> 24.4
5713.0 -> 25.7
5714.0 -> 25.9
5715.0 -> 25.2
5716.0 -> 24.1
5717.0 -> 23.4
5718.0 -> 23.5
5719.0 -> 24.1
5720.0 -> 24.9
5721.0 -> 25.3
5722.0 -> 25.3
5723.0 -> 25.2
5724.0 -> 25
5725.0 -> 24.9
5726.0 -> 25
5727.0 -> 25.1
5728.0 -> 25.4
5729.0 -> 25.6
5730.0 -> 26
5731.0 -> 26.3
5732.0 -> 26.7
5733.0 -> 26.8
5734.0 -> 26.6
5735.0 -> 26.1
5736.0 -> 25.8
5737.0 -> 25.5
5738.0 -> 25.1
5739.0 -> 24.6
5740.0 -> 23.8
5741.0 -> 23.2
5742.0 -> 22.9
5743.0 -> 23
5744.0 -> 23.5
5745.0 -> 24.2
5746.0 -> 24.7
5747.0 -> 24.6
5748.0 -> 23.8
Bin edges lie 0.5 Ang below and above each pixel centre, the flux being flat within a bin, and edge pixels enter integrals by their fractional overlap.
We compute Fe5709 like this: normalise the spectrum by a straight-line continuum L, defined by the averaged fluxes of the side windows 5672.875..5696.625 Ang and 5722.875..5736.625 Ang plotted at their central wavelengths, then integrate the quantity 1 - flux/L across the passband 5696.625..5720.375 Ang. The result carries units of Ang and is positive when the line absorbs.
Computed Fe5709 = 2.1 Ang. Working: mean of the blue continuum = 23.3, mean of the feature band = 22.4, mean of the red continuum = 25.8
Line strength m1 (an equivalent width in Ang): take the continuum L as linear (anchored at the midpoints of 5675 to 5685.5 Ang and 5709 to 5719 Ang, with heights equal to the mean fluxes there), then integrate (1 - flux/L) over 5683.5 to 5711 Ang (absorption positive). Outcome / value 1.52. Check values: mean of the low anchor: 23.4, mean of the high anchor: 23.4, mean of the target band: 22.1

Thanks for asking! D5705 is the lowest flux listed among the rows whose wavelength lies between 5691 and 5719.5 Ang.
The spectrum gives 16.1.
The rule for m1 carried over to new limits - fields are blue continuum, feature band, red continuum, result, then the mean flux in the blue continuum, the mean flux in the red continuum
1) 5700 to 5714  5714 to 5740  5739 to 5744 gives -3.2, 21.3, 23.4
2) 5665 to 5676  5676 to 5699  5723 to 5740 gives 0.6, 23.5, 25.6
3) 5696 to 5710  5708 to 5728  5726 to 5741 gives -0.4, 21.2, 25.6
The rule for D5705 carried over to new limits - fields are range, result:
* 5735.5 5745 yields 22.9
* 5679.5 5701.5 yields 22.3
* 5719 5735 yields 24.1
